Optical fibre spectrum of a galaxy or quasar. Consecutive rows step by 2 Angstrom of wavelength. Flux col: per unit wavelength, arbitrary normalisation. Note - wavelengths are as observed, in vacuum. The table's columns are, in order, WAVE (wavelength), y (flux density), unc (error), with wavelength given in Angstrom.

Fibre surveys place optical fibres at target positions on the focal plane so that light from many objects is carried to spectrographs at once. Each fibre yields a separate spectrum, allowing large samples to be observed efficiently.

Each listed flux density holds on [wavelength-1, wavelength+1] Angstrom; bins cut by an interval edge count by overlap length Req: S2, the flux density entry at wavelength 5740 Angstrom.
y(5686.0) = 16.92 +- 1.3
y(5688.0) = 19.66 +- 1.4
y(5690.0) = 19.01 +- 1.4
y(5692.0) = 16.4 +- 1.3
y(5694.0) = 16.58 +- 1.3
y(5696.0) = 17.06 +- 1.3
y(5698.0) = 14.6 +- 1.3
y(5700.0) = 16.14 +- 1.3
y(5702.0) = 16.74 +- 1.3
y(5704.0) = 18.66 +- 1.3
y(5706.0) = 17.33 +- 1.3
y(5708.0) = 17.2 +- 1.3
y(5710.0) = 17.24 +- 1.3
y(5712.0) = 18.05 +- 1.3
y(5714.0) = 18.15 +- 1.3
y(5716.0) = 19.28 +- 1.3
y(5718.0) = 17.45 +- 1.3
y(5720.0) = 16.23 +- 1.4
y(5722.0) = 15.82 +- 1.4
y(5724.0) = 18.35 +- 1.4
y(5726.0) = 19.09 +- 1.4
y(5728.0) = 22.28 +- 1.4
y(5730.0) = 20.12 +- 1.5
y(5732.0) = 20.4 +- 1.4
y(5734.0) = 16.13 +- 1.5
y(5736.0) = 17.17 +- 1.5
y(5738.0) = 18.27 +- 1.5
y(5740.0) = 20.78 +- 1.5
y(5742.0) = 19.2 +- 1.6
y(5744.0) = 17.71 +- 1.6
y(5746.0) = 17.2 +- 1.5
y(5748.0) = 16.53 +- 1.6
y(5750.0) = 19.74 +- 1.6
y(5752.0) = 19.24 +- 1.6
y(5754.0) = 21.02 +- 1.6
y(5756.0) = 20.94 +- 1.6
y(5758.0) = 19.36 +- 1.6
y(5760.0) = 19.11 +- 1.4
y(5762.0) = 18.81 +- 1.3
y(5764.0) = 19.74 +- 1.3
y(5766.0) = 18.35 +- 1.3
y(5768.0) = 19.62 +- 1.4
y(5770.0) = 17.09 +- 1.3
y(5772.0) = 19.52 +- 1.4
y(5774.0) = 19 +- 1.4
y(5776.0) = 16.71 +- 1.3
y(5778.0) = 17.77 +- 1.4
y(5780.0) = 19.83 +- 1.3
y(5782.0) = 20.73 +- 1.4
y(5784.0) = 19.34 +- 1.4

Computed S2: 20.78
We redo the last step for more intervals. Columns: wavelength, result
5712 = 18.05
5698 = 14.6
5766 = 18.35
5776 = 16.71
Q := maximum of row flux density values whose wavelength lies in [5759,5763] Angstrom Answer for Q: 19.11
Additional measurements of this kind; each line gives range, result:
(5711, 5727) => 19.28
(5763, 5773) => 19.74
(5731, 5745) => 20.78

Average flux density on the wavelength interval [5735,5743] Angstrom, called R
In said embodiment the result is 18.9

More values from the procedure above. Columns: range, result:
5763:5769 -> 19.2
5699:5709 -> 17.2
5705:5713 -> 17.5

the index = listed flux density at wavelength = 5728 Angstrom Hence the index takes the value 22.28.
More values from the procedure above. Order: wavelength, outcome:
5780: 19.83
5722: 15.82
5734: 16.13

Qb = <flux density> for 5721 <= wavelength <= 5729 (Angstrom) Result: 18.9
